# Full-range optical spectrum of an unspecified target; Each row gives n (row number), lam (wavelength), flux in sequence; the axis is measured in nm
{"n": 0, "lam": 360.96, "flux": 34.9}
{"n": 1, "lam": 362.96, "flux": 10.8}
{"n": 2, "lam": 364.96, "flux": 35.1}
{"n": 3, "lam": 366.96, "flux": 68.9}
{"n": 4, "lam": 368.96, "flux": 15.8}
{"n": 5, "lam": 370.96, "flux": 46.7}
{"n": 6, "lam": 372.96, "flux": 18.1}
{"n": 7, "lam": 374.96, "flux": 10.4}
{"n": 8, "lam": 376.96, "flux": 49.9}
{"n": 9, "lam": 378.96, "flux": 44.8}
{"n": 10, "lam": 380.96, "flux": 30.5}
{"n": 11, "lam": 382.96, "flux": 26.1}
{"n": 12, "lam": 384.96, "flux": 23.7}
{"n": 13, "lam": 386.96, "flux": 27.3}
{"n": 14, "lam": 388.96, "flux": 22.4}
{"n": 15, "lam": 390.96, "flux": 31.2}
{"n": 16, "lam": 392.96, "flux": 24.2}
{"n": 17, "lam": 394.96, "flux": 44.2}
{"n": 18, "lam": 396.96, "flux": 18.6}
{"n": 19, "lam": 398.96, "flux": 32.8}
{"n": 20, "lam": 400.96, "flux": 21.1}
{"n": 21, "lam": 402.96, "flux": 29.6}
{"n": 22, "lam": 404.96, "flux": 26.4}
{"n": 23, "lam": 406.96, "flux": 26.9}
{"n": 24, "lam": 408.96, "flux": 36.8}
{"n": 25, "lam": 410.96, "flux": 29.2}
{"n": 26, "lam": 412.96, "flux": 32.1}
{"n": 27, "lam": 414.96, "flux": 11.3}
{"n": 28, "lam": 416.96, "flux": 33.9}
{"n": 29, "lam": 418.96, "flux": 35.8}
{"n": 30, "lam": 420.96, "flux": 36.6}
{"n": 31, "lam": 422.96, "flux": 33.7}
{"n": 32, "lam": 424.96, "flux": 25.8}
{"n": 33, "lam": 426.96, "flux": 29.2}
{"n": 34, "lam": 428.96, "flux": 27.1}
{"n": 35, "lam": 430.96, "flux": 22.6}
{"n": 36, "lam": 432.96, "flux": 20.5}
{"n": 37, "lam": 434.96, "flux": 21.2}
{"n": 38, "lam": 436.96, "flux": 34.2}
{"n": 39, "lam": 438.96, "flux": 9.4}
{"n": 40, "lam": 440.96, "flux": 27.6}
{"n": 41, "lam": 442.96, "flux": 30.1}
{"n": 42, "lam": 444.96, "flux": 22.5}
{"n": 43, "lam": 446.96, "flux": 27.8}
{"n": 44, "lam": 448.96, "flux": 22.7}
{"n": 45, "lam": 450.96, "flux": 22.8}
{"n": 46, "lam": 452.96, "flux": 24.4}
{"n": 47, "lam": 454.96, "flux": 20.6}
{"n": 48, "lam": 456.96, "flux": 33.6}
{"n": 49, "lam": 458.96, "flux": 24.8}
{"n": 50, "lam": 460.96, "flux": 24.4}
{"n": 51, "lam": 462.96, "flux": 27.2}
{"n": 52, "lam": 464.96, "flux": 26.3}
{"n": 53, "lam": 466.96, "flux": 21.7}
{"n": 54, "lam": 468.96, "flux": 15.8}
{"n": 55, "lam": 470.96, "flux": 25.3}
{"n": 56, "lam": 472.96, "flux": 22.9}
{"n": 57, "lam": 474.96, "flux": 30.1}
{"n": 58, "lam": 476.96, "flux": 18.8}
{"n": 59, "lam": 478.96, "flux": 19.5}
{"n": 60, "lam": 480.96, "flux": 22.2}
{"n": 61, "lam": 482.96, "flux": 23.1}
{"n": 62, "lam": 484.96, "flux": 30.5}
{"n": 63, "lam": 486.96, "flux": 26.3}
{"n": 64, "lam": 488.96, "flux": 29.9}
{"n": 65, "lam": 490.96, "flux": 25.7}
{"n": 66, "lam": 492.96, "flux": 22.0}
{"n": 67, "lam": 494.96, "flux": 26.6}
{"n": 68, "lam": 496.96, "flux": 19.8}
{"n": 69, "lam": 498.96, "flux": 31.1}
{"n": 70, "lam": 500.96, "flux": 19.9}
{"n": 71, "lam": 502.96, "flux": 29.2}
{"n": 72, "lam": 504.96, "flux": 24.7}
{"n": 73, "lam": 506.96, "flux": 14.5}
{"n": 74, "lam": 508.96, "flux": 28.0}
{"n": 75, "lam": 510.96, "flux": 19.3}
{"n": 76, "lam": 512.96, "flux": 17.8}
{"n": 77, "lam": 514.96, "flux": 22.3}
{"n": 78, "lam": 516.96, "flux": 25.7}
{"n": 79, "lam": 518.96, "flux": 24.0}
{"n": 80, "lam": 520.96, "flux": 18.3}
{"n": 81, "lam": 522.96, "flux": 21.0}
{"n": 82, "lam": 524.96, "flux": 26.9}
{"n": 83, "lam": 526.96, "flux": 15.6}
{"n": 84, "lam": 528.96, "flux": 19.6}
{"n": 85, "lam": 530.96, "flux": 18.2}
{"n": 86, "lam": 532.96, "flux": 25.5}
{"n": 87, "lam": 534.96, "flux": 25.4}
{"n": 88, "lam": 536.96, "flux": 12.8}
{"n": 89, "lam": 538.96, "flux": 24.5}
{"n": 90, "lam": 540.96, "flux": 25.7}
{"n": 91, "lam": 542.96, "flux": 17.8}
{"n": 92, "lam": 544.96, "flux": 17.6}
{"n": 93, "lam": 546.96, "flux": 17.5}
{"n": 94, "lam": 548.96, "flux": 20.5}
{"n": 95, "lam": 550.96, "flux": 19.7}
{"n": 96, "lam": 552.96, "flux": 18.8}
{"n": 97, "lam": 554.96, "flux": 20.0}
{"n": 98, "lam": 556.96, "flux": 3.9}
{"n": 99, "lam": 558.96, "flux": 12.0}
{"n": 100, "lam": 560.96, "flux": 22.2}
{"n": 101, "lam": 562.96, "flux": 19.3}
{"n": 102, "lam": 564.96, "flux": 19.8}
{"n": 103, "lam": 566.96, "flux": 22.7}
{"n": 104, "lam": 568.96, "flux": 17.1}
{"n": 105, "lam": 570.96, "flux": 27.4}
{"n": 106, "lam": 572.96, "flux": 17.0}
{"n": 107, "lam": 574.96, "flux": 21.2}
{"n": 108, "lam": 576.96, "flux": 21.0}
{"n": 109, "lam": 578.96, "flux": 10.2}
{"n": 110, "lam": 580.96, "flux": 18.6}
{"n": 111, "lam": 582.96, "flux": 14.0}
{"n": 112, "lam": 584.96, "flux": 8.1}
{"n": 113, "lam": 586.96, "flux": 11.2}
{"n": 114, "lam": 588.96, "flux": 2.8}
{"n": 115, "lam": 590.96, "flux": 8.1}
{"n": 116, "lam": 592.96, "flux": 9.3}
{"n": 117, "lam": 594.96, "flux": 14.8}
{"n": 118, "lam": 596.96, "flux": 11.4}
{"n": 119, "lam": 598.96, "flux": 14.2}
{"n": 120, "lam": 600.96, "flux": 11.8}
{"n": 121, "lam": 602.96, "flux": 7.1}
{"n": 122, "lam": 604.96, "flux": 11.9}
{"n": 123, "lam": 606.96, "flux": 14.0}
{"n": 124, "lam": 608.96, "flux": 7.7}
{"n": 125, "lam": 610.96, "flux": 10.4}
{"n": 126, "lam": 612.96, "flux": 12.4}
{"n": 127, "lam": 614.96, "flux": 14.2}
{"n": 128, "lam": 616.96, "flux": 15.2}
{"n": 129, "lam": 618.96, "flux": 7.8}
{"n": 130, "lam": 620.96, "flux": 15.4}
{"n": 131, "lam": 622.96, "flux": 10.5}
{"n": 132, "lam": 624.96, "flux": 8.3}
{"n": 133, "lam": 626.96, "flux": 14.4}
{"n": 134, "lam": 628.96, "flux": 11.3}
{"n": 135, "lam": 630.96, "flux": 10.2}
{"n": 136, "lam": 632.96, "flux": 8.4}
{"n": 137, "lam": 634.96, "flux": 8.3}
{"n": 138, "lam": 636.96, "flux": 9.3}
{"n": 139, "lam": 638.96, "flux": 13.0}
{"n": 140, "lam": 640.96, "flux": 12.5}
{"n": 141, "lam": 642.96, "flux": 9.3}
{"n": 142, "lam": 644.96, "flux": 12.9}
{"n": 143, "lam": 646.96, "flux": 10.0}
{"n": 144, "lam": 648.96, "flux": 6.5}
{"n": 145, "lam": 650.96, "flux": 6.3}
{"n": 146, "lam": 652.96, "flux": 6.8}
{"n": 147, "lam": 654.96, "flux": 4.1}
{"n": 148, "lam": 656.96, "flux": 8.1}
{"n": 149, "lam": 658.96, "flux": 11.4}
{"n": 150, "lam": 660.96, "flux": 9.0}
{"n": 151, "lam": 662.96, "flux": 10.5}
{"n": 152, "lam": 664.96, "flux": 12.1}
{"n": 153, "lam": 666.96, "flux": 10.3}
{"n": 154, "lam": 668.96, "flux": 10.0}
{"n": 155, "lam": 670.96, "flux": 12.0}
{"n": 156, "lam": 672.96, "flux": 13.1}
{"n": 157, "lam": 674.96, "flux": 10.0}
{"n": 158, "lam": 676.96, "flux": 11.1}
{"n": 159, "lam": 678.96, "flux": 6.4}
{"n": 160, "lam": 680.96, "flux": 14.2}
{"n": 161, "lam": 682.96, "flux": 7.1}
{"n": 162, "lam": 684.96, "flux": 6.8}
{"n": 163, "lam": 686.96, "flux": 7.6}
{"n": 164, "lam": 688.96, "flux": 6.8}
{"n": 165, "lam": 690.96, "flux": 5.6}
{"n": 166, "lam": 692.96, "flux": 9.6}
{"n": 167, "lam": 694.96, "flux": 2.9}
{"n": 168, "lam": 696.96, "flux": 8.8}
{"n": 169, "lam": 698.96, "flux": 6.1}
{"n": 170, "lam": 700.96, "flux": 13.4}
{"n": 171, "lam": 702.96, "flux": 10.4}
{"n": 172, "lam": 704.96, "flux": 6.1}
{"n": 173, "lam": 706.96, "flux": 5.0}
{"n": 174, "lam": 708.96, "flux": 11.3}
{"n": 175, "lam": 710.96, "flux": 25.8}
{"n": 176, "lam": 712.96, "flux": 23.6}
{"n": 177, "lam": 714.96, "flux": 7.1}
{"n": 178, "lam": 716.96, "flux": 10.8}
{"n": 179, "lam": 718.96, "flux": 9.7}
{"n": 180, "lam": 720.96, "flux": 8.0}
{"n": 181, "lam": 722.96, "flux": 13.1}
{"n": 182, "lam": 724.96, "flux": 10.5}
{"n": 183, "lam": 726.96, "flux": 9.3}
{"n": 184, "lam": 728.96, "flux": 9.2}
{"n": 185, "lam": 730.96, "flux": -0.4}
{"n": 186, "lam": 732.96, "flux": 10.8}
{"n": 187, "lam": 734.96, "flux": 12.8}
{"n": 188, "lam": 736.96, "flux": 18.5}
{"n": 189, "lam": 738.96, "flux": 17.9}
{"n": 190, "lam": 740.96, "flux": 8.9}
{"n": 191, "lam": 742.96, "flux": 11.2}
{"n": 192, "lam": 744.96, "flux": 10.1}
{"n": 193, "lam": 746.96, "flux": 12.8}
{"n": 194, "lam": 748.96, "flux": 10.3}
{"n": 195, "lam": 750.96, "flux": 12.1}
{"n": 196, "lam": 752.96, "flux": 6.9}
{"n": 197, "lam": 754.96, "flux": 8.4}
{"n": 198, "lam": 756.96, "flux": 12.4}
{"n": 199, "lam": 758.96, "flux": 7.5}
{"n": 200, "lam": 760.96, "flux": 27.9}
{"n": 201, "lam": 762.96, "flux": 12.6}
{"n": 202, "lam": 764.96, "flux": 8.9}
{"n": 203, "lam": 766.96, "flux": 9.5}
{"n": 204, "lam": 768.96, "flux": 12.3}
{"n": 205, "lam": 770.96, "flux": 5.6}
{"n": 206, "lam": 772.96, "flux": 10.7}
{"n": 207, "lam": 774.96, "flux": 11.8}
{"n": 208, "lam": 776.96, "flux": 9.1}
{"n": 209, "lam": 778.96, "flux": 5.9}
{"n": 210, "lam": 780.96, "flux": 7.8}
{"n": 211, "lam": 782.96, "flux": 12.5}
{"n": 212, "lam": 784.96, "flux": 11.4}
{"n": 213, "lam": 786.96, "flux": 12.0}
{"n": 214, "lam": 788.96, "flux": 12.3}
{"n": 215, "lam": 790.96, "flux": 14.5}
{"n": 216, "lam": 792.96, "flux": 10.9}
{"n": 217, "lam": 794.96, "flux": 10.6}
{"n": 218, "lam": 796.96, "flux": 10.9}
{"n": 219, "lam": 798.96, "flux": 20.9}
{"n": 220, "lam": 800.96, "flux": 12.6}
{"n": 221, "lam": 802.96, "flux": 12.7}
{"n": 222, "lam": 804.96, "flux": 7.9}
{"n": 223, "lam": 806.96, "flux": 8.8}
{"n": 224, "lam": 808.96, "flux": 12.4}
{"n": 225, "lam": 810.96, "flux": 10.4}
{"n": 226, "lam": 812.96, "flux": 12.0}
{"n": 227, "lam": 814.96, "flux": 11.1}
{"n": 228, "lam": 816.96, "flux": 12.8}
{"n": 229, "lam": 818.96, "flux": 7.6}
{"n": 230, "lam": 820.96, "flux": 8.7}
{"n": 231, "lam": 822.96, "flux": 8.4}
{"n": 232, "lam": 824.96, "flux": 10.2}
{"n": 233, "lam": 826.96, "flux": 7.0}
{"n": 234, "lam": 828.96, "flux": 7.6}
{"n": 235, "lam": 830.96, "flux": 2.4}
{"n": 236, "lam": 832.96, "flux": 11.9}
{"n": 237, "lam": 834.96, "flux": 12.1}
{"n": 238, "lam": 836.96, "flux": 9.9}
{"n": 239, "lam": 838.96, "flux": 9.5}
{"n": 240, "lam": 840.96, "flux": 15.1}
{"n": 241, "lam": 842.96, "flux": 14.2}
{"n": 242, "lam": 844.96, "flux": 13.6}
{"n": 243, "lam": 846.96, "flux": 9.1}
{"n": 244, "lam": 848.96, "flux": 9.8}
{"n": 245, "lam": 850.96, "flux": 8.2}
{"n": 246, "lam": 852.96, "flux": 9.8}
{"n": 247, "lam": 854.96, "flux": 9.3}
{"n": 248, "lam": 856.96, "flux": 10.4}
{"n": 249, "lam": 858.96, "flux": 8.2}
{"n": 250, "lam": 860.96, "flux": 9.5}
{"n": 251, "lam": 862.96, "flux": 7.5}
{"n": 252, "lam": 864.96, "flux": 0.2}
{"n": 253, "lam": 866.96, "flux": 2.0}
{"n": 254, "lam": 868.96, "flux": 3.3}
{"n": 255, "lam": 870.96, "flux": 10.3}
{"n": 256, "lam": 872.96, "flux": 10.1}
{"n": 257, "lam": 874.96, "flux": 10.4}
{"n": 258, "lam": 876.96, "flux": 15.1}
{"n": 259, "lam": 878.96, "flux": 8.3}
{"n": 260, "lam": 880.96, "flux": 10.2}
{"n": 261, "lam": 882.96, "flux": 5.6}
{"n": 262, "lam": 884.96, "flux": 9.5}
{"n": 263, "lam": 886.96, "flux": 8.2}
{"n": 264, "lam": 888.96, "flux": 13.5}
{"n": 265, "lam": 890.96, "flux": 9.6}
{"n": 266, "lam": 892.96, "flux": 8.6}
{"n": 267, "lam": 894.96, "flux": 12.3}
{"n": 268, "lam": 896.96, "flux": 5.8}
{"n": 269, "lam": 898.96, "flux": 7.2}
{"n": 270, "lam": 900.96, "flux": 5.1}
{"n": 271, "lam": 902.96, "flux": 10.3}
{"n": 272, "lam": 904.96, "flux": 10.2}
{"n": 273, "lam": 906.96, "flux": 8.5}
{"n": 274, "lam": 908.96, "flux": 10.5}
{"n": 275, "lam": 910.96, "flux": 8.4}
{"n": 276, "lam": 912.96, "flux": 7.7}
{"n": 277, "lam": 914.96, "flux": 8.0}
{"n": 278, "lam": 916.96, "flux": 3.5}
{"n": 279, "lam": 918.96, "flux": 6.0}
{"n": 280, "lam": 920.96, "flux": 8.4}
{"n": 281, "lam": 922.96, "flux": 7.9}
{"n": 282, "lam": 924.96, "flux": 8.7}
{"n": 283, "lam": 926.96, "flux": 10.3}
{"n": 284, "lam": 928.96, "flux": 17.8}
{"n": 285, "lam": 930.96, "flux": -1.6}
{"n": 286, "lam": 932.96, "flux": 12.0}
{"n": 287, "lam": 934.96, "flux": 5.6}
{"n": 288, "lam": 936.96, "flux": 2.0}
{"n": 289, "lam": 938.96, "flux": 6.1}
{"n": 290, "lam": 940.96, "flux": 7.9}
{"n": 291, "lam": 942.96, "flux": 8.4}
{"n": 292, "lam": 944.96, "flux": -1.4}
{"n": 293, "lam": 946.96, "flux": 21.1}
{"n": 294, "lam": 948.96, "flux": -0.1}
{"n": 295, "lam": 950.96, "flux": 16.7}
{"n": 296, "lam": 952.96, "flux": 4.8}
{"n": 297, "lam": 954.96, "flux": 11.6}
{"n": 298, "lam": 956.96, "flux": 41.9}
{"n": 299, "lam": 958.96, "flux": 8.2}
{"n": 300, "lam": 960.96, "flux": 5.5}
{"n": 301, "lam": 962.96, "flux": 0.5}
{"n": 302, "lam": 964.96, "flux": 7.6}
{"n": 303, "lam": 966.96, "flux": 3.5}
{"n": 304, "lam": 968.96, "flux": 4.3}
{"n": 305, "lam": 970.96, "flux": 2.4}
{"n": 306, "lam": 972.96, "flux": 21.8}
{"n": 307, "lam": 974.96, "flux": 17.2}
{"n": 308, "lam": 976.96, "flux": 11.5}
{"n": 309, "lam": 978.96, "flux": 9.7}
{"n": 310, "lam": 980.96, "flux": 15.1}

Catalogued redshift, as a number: 0.909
